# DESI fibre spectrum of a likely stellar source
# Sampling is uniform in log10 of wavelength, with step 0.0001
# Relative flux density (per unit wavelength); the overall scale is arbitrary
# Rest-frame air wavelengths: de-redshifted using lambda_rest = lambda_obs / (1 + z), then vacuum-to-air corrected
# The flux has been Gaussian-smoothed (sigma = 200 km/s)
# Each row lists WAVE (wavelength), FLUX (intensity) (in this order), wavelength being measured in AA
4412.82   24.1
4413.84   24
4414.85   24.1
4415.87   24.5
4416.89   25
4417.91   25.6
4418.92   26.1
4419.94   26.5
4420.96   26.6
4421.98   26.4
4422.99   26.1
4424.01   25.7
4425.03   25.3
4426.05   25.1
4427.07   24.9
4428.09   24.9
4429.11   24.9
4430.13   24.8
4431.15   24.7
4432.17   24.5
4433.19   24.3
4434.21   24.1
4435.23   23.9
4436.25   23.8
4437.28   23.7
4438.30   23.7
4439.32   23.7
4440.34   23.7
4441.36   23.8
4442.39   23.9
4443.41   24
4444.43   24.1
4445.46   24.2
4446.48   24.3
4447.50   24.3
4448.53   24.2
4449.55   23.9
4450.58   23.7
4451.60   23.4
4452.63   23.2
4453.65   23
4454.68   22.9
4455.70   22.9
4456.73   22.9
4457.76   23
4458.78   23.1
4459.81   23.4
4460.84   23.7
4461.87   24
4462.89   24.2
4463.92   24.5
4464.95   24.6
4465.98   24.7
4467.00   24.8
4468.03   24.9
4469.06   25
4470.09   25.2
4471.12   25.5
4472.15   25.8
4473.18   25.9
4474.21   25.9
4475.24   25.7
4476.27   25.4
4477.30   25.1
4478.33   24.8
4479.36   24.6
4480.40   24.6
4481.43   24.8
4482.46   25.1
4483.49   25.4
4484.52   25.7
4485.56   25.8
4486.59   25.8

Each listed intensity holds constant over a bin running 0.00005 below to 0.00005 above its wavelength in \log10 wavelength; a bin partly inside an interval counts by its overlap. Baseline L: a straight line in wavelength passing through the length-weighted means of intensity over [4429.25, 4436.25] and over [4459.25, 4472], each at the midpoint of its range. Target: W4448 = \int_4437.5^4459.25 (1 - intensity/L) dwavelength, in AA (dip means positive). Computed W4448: 0.8 AA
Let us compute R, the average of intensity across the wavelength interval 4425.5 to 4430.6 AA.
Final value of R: 24.9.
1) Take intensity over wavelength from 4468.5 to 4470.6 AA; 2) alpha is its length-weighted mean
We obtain 25.1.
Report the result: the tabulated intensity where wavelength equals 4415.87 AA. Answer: 24.5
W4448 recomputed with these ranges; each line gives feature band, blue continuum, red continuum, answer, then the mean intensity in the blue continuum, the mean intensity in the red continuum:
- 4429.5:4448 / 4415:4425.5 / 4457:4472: 0.8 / 25.7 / 24.3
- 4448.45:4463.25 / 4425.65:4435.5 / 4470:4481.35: 0.9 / 24.6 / 25.3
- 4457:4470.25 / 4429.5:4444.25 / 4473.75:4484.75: 0.3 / 24.1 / 25.2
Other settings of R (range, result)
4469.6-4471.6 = 25.3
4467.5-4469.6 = 24.9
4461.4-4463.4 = 24.2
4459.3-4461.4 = 23.5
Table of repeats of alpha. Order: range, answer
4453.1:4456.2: 23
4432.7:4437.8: 23.9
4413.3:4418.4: 24.6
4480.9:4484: 25.1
